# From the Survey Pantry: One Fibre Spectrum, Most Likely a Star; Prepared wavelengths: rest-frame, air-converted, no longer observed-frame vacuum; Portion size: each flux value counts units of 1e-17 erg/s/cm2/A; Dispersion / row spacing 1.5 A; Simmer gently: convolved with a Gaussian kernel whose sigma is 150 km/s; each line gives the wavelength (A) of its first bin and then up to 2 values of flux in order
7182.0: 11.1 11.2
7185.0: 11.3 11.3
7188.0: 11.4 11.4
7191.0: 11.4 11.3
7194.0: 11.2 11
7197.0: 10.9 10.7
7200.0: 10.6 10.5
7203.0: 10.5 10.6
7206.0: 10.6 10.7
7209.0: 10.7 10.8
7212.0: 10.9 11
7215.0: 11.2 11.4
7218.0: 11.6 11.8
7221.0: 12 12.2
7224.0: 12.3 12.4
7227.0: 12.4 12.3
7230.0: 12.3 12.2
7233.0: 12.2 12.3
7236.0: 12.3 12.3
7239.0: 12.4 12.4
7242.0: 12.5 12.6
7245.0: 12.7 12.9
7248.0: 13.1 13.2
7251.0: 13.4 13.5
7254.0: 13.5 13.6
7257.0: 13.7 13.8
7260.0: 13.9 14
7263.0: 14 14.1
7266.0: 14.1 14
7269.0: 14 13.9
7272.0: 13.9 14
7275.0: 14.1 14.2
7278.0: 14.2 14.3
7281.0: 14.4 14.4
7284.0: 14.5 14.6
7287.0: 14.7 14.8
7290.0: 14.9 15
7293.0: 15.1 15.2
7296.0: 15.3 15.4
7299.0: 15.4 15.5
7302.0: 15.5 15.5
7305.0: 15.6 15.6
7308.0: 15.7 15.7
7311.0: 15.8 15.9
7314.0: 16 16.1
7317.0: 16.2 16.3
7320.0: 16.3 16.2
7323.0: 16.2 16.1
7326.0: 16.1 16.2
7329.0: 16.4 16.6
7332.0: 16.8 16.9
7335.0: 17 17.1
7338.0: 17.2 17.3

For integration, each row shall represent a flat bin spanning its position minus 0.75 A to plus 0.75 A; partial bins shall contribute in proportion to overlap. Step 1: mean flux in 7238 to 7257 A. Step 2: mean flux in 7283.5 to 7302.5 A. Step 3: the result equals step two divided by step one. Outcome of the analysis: 1.2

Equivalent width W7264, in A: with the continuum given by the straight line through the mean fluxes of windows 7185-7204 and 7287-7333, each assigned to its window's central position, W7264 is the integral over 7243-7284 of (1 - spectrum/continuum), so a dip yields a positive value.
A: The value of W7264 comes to 0.2 A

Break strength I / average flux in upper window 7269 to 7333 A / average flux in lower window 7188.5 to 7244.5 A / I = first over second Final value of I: 1.33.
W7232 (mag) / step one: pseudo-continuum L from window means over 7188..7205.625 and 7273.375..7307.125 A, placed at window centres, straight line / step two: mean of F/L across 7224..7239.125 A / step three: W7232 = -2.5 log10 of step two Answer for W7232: 0.01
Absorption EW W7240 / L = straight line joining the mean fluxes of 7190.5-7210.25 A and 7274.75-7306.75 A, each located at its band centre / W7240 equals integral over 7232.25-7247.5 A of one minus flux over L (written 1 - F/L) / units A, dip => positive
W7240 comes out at 0.2 A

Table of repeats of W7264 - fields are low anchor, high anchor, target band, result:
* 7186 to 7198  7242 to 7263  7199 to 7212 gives 1.2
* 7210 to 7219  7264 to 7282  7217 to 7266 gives -1.2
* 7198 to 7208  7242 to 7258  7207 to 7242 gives -0.2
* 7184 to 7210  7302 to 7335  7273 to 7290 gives 0.2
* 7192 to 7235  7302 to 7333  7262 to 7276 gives -0.1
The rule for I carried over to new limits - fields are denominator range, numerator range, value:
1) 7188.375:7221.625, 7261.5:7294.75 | 1.30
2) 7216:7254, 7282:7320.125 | 1.24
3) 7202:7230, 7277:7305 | 1.31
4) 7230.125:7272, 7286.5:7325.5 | 1.18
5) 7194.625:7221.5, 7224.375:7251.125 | 1.14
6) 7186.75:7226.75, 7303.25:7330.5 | 1.43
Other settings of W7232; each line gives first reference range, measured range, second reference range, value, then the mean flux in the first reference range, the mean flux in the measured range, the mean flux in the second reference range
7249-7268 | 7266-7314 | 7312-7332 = 0.01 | 13.8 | 14.9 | 16.2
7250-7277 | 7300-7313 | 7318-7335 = 0.00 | 13.9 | 15.6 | 16.4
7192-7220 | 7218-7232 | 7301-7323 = -0.03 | 10.9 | 12.2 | 15.9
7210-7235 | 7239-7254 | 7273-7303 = 0.00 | 11.8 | 12.9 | 14.8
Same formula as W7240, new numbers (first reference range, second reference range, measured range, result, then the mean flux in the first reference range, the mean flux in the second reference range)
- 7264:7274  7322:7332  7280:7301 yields -0.10 A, 14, 16.3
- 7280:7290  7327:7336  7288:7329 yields -0.18 A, 14.6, 16.7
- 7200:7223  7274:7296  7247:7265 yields -0.56 A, 11.1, 14.6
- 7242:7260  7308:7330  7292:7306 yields -0.11 A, 13.3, 16.1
